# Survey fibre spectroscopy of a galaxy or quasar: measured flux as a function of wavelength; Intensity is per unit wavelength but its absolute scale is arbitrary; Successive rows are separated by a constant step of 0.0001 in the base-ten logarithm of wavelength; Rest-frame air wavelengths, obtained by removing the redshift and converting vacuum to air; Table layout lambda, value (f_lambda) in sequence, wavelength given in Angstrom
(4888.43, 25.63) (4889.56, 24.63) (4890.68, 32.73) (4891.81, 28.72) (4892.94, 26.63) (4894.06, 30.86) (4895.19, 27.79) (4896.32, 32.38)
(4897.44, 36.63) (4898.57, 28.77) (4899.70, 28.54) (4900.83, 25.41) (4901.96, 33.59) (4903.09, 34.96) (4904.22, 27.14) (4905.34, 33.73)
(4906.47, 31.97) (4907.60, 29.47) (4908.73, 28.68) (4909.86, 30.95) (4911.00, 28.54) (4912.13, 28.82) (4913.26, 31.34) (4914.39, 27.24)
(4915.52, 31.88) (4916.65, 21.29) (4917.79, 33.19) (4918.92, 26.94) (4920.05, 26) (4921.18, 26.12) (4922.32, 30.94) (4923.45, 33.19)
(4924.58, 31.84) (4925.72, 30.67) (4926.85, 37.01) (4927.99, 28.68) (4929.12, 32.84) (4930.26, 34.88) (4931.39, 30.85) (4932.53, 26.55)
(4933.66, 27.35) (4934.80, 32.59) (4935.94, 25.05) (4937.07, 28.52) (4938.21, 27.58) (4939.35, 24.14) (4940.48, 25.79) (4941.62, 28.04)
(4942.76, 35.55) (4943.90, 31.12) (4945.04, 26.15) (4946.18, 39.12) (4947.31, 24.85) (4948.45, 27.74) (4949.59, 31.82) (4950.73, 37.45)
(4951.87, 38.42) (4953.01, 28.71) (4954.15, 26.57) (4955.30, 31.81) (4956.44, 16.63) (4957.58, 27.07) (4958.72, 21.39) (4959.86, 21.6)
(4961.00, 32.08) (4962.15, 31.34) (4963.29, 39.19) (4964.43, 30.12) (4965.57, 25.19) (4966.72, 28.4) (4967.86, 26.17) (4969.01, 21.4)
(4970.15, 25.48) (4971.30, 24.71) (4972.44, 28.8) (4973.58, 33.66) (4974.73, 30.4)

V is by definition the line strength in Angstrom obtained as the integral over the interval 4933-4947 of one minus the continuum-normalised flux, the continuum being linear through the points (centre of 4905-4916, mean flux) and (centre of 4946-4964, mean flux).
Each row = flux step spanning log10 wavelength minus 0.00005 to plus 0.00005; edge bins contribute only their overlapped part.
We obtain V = 0.3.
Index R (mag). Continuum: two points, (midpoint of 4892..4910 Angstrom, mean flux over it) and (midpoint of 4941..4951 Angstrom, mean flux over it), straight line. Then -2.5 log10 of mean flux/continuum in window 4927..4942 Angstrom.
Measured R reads 0.07 mag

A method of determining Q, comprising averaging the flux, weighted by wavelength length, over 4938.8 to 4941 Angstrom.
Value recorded 25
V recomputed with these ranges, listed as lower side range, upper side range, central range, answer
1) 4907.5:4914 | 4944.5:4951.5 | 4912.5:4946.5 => 0.9 Angstrom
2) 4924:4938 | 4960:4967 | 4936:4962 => 1.6 Angstrom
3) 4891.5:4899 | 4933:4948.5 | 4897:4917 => 0.0 Angstrom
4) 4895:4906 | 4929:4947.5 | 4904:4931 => 0.1 Angstrom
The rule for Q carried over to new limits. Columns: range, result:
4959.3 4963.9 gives 31.1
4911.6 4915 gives 29.2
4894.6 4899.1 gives 31.4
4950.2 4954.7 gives 32.8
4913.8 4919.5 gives 28.1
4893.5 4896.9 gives 30.4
